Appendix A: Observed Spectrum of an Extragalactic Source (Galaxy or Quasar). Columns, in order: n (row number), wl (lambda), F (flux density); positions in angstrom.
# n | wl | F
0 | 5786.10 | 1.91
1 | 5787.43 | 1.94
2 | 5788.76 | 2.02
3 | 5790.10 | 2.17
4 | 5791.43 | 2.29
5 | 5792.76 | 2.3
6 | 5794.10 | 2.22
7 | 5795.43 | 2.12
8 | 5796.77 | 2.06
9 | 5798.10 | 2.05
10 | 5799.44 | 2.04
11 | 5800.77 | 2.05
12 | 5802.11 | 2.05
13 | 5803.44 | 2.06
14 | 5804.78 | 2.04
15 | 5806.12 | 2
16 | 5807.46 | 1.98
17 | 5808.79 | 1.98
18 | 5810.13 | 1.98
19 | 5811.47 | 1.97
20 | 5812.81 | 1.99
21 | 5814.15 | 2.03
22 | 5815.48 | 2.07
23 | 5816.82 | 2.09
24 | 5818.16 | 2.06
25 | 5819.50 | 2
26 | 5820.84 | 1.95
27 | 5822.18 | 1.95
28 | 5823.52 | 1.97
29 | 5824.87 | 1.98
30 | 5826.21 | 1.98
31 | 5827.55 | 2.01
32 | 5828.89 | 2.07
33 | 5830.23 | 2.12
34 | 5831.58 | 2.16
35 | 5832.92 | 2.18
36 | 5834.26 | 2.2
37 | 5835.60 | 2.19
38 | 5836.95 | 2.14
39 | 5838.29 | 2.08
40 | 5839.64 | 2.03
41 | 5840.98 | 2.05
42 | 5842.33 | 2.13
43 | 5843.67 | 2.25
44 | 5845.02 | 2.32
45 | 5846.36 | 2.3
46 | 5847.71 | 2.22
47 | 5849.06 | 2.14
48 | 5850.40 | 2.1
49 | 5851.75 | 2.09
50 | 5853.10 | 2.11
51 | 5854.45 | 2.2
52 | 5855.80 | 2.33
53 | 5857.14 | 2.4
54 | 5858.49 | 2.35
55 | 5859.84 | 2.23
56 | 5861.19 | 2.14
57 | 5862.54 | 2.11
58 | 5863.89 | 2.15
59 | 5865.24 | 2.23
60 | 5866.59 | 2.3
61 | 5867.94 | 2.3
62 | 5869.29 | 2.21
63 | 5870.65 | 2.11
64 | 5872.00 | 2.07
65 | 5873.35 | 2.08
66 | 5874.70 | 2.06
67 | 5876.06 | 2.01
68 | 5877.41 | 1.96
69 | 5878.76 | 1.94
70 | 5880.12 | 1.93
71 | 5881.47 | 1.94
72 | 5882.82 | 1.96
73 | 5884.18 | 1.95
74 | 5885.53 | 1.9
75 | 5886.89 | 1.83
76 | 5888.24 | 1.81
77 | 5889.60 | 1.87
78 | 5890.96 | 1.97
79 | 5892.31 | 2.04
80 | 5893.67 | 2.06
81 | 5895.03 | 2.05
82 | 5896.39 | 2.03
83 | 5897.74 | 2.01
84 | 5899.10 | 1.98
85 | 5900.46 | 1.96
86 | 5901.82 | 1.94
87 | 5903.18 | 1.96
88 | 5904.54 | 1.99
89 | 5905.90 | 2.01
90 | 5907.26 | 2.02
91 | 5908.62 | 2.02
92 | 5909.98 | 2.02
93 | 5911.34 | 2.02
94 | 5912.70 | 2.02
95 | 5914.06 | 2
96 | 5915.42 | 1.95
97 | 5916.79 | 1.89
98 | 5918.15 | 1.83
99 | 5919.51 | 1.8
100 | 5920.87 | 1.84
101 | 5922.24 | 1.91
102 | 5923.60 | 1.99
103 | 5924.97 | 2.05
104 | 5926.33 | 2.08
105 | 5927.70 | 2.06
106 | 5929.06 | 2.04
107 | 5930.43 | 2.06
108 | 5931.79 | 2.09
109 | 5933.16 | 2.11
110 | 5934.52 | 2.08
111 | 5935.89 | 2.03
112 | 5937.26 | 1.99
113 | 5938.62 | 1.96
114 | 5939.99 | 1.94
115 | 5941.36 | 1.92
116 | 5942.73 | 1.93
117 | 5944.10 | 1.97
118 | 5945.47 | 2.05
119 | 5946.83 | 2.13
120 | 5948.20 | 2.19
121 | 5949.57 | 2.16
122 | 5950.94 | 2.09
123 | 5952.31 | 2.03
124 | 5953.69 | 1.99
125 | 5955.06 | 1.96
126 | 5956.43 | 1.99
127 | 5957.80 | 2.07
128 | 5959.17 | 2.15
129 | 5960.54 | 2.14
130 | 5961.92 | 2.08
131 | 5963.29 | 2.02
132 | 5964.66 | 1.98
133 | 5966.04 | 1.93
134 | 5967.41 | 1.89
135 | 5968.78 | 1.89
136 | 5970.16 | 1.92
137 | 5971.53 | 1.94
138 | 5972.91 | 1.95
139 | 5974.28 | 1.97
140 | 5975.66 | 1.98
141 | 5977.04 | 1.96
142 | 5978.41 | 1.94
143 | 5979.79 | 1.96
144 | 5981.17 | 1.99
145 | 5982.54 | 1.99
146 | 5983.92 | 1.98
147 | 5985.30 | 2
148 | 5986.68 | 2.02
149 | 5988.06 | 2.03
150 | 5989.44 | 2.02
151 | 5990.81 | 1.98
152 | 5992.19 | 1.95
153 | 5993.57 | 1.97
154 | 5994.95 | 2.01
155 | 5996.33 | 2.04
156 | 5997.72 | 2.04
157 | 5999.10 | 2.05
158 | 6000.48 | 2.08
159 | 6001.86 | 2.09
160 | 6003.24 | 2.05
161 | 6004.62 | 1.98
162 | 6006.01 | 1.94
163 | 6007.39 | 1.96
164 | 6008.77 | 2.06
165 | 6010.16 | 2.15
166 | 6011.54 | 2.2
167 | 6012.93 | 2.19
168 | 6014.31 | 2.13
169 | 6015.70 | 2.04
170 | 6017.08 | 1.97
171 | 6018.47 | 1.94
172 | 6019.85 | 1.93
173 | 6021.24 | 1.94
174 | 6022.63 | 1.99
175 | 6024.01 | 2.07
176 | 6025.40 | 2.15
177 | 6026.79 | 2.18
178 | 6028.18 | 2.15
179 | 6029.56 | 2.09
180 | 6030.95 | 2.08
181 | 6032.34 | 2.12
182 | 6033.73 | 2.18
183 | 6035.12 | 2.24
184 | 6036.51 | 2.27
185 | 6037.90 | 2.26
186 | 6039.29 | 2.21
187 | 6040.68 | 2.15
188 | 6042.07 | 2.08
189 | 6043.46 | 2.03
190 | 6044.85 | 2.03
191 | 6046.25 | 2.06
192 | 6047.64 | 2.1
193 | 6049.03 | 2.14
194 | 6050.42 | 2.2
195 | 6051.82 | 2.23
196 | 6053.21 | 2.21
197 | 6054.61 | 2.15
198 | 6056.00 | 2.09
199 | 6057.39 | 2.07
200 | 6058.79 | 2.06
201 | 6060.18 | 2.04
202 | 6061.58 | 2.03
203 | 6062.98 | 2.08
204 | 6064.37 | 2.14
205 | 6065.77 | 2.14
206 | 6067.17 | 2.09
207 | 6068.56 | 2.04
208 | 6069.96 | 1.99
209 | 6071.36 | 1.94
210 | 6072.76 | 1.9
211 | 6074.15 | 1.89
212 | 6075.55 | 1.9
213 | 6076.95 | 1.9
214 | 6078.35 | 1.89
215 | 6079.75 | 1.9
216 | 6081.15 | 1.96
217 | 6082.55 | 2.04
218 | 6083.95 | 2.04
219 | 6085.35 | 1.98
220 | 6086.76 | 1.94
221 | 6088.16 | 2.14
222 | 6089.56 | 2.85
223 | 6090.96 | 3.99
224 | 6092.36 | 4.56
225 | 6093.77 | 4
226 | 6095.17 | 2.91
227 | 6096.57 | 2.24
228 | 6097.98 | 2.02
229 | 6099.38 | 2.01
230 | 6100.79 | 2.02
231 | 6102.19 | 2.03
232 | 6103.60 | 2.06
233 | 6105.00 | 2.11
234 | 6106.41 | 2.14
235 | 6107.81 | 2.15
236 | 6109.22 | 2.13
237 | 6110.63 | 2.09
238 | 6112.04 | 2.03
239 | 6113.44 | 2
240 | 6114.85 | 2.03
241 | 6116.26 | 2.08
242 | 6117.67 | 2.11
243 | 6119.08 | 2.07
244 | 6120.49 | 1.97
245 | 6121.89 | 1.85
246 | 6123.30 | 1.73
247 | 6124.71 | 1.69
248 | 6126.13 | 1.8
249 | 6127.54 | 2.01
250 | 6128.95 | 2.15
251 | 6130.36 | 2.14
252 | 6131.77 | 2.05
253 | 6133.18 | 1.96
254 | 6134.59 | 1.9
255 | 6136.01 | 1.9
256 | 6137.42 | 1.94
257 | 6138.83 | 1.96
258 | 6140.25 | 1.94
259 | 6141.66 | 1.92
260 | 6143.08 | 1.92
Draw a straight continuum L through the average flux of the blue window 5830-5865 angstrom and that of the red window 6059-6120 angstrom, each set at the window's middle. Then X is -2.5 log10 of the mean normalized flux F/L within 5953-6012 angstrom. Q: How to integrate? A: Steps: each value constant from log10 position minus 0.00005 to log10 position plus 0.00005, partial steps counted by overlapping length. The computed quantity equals 0.10 mag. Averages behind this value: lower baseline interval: 2.18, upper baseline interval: 2.22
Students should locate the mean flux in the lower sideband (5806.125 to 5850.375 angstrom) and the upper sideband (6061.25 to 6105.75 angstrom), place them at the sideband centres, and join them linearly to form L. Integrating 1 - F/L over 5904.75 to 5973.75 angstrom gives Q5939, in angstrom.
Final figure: 5.1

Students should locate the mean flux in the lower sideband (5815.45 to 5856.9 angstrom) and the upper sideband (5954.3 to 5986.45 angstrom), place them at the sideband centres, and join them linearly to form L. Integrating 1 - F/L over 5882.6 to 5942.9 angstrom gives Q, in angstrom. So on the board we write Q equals 1.9 angstrom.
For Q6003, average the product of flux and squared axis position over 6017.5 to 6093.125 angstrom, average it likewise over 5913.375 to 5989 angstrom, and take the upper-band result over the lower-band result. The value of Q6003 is 1.12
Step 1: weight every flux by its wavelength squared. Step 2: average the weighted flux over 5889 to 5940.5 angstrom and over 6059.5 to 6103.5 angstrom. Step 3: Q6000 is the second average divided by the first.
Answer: 1.2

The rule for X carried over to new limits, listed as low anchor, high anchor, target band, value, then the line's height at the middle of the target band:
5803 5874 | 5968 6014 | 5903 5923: 0.06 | 2.06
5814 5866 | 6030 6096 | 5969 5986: 0.12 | 2.2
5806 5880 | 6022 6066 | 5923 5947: 0.05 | 2.12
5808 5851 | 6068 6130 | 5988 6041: 0.04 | 2.16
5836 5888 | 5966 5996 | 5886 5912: 0.05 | 2.07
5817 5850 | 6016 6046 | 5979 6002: 0.05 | 2.1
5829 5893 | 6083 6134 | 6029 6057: 0.03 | 2.21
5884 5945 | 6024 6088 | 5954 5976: 0.01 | 2.01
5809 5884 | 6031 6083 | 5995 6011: 0.02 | 2.08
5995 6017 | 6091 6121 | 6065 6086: 0.15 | 2.27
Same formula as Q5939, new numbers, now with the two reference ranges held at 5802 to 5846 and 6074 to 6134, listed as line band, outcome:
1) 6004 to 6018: 0.62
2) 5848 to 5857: -0.43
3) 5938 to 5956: 0.85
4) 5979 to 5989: 0.68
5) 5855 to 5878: -1.04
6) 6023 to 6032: 0.20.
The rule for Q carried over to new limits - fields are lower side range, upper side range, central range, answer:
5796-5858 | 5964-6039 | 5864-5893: 0.7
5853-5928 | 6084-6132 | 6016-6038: 0.9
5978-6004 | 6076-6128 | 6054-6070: 0.5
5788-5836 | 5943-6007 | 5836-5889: -1.7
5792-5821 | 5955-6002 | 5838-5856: -1.1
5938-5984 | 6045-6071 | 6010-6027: 0.0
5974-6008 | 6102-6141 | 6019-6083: -2.3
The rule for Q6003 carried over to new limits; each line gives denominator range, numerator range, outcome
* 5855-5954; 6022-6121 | 1.14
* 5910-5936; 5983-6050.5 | 1.07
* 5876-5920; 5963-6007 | 1.04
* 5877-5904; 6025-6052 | 1.15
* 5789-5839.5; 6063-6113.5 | 1.20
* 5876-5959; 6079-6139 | 1.18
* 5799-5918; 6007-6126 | 1.12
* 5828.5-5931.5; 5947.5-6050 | 1.03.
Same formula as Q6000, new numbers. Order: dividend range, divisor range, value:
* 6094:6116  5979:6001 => 1.12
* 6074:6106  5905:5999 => 1.24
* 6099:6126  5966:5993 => 1.07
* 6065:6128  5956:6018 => 1.12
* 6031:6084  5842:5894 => 1.05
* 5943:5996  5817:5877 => 0.98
